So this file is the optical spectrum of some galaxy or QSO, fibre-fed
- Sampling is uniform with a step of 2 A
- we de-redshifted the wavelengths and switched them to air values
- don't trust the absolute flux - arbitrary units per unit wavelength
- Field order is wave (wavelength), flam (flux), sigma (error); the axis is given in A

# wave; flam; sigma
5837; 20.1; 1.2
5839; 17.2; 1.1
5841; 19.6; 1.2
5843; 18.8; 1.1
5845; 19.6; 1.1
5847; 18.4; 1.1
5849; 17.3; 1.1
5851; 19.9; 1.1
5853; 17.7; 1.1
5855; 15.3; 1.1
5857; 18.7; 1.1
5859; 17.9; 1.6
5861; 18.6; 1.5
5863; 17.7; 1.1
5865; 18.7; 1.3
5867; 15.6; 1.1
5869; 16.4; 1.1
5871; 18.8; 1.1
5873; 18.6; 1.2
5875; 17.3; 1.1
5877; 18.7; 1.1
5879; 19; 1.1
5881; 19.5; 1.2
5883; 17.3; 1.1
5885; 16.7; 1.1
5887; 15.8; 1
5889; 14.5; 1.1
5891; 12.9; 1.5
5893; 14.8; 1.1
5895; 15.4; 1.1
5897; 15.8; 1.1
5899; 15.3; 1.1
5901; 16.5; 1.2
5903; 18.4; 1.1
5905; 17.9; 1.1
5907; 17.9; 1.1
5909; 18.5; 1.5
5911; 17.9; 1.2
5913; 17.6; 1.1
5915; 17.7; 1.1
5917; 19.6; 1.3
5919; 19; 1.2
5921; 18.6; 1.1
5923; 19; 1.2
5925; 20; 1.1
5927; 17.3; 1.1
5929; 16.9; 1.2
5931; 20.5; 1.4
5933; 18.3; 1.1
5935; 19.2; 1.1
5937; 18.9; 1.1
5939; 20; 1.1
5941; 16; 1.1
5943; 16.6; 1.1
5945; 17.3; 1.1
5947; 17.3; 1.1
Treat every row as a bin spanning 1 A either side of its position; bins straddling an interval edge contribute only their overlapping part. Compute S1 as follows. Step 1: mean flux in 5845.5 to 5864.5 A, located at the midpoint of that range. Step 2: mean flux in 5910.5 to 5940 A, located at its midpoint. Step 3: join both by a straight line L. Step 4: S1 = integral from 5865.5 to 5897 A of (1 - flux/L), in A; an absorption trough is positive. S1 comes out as 2.6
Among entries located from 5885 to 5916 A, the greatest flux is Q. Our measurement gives 18.5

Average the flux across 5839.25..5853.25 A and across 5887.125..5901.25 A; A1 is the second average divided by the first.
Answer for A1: 0.80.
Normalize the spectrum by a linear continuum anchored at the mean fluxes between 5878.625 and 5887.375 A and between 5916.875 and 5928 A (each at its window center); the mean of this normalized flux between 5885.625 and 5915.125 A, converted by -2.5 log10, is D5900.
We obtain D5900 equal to 0.113 mag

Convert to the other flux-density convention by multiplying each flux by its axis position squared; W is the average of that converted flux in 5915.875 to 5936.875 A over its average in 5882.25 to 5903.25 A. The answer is 1.22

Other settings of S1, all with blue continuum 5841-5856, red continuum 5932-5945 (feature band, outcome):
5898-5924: 0.2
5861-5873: 0.4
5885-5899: 2.4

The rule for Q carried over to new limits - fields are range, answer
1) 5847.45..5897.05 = 19.9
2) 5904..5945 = 20.5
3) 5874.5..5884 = 19.5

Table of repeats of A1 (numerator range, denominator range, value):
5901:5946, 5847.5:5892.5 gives 1.05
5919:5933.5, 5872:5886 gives 1.03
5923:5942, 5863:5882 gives 1.03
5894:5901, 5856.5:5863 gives 0.86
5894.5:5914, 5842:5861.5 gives 0.94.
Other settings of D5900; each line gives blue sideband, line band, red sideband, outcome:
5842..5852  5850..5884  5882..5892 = -0.06 mag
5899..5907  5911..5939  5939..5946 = -0.09 mag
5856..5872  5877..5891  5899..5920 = 0.06 mag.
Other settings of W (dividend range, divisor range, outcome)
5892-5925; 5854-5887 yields 1.00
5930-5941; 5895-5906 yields 1.16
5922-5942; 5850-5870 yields 1.08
